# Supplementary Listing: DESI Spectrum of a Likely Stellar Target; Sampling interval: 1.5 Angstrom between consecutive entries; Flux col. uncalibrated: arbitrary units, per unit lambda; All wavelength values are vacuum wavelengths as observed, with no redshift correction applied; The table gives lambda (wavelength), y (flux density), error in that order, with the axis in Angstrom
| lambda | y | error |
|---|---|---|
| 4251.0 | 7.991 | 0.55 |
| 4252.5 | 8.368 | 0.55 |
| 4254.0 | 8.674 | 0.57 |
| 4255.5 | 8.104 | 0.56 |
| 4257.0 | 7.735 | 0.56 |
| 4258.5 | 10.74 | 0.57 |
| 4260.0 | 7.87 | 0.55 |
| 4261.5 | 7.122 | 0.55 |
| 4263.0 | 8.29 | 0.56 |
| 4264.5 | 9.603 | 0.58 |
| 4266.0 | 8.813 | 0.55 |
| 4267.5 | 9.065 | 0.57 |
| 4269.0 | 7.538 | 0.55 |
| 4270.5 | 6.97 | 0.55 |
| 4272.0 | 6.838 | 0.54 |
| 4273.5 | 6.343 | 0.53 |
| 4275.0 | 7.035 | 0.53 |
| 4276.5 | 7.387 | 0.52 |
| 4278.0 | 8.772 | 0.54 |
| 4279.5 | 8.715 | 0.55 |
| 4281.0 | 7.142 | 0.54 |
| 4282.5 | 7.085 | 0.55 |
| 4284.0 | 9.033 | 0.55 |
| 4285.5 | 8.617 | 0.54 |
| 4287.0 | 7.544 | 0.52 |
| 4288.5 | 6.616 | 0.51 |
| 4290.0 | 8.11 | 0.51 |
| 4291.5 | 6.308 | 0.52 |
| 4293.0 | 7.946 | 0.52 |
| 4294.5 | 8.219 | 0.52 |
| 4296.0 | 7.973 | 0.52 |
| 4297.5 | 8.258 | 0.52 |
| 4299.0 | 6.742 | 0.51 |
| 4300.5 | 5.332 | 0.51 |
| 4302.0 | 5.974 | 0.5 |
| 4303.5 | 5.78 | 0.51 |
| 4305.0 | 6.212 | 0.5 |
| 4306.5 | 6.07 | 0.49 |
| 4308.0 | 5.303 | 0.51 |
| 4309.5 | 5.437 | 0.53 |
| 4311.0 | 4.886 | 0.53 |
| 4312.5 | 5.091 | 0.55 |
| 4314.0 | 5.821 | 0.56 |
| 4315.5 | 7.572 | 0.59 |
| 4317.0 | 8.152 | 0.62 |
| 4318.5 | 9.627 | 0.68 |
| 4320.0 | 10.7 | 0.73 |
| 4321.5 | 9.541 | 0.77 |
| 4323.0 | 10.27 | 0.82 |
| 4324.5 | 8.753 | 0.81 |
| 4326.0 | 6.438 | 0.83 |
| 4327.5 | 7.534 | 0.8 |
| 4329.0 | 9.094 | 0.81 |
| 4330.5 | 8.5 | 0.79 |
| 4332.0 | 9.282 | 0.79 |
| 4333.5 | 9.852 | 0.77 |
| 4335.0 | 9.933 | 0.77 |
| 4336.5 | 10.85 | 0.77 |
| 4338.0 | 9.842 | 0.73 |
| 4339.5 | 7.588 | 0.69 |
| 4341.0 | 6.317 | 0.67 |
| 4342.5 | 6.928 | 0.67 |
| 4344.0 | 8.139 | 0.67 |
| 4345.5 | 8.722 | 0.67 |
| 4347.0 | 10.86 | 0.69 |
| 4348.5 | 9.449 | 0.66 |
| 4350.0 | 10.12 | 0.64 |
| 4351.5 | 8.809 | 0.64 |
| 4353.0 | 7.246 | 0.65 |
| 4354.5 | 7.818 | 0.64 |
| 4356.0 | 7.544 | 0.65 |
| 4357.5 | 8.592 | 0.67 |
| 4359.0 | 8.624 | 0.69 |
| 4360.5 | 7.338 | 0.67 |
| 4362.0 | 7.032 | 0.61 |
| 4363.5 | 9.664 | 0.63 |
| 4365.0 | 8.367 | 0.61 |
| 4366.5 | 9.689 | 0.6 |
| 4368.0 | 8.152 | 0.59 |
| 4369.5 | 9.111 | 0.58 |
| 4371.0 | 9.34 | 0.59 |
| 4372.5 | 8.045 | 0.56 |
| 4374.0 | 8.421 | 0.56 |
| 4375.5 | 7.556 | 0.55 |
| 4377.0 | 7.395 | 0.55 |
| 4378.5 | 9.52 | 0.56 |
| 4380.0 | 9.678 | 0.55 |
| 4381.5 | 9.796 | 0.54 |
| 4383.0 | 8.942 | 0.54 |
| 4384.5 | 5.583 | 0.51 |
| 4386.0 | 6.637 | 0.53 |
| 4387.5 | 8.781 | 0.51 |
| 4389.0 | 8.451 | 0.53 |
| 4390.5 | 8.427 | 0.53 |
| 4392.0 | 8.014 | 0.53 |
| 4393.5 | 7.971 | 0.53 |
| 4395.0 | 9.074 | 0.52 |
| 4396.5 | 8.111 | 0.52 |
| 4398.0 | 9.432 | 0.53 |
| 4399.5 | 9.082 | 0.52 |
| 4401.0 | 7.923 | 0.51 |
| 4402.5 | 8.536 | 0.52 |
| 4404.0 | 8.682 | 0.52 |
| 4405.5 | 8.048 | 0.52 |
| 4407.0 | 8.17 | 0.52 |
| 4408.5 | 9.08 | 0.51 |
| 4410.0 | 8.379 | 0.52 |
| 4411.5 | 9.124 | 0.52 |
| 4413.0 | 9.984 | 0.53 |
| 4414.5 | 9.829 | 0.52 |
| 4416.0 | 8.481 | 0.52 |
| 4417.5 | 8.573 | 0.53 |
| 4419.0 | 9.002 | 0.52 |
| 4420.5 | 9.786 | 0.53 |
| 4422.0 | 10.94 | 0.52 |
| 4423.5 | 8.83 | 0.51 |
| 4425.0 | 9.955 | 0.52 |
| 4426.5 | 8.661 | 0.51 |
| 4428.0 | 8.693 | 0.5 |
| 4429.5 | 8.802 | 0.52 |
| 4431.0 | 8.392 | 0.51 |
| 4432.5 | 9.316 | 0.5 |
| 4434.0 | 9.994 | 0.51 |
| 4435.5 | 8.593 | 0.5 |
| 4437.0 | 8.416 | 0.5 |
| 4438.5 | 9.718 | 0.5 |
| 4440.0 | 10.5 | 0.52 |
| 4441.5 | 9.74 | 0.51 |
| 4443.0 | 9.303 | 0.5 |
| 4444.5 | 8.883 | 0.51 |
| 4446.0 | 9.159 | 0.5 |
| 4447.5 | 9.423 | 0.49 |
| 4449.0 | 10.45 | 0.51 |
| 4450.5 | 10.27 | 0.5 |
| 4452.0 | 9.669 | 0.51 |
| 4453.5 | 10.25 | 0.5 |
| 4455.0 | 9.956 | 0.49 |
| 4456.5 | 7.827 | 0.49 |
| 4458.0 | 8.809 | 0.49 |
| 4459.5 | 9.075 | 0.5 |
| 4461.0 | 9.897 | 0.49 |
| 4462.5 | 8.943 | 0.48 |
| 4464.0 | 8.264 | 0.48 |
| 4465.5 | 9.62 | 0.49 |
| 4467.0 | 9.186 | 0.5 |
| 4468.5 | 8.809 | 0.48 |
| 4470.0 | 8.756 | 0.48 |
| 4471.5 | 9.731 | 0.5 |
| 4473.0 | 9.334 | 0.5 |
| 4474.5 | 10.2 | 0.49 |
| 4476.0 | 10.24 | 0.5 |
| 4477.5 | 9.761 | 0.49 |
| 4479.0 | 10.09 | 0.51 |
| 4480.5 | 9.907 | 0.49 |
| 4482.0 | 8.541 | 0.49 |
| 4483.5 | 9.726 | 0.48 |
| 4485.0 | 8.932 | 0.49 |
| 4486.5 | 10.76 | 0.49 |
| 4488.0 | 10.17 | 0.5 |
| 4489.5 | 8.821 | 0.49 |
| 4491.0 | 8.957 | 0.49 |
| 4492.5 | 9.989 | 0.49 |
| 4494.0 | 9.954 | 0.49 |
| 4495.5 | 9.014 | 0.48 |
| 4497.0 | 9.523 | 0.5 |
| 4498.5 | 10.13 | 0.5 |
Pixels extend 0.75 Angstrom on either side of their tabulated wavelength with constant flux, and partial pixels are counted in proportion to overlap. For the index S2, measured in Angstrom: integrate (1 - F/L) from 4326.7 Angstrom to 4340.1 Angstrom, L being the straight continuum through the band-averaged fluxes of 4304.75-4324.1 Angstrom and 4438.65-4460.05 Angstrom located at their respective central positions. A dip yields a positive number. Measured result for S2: -2.7 Angstrom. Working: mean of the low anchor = 7.34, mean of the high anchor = 9.53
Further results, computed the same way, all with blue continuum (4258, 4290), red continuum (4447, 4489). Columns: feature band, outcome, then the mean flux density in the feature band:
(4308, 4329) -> 1.68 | 7.64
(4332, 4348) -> -0.86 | 8.93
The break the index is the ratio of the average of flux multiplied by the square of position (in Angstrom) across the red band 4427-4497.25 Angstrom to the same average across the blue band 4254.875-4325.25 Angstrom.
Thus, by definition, 1.34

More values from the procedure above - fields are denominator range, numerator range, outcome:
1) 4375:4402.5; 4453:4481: 1.16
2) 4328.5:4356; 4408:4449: 1.09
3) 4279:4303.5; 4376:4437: 1.25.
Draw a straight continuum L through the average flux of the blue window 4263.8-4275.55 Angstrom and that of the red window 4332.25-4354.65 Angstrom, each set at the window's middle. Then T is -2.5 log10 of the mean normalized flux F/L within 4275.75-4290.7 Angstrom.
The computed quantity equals 0.01 mag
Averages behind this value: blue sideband 7.78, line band 7.9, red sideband 8.87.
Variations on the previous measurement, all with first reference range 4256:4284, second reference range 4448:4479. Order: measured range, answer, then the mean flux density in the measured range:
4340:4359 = 0.03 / 8.38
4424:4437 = 0.02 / 9.01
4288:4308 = 0.20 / 6.83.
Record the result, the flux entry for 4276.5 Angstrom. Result 7.387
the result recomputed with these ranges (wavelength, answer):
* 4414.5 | 9.829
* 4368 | 8.152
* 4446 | 9.159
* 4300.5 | 5.332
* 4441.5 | 9.74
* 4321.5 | 9.541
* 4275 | 7.035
